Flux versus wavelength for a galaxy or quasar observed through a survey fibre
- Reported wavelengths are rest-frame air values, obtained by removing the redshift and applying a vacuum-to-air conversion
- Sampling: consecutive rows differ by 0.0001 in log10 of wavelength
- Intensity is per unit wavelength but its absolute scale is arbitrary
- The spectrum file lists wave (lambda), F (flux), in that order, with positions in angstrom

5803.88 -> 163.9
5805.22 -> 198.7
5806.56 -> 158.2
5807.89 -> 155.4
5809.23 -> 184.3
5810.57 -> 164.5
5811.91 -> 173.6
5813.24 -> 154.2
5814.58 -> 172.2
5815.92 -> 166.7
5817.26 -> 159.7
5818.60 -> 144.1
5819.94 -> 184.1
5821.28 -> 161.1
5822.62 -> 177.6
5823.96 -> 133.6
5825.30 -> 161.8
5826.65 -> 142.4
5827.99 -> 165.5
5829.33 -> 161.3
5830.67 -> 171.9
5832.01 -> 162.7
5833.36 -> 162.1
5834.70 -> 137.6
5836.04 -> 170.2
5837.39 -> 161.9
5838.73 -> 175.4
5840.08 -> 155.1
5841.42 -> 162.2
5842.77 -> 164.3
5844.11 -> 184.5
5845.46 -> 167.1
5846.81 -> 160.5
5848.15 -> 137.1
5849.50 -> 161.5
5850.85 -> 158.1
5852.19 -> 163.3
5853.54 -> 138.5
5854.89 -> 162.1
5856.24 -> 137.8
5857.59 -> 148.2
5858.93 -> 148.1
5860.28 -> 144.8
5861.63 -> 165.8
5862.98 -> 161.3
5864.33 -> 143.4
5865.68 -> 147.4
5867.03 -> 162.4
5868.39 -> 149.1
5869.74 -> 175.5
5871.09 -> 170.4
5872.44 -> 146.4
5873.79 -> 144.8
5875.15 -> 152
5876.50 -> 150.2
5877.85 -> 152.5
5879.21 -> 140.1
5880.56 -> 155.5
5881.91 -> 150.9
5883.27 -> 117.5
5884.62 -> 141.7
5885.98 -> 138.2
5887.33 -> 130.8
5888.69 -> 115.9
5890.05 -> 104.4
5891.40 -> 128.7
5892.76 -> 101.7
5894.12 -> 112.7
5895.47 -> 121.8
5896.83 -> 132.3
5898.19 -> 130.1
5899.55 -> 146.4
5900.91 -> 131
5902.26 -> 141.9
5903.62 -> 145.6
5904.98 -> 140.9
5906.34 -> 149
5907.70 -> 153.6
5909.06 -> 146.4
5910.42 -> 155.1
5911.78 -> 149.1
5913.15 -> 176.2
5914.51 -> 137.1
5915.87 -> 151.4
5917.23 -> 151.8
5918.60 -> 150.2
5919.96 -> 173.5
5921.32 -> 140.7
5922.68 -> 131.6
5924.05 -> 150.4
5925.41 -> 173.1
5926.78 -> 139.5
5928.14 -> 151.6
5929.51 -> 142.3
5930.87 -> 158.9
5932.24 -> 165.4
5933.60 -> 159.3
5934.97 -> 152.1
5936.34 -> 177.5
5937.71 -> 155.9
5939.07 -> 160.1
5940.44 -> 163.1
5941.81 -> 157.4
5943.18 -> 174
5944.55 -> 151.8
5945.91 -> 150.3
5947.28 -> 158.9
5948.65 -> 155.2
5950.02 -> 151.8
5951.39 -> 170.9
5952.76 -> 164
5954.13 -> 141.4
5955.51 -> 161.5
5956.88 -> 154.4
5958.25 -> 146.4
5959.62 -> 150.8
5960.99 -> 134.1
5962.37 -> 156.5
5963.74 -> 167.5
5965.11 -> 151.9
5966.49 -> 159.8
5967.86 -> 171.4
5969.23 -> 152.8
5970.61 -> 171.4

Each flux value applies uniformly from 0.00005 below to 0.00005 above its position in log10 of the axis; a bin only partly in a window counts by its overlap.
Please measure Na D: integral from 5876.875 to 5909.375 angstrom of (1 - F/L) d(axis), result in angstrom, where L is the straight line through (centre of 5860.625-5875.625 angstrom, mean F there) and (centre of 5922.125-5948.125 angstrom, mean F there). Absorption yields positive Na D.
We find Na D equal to 4.50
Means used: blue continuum 156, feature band 135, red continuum 157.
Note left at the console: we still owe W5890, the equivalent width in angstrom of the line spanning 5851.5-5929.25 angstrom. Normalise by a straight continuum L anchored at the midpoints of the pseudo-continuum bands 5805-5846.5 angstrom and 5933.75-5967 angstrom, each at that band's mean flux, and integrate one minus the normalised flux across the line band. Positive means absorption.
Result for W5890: 7.4 angstrom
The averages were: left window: 164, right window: 157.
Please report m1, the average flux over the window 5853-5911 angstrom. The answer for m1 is 143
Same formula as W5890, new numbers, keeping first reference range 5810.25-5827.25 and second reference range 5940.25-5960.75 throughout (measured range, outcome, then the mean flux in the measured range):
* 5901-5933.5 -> 1.4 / 151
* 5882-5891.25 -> 1.9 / 127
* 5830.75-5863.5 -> 0.4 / 158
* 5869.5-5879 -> 0.3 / 154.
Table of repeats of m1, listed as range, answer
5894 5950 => 151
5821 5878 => 157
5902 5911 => 148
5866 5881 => 154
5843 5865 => 155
